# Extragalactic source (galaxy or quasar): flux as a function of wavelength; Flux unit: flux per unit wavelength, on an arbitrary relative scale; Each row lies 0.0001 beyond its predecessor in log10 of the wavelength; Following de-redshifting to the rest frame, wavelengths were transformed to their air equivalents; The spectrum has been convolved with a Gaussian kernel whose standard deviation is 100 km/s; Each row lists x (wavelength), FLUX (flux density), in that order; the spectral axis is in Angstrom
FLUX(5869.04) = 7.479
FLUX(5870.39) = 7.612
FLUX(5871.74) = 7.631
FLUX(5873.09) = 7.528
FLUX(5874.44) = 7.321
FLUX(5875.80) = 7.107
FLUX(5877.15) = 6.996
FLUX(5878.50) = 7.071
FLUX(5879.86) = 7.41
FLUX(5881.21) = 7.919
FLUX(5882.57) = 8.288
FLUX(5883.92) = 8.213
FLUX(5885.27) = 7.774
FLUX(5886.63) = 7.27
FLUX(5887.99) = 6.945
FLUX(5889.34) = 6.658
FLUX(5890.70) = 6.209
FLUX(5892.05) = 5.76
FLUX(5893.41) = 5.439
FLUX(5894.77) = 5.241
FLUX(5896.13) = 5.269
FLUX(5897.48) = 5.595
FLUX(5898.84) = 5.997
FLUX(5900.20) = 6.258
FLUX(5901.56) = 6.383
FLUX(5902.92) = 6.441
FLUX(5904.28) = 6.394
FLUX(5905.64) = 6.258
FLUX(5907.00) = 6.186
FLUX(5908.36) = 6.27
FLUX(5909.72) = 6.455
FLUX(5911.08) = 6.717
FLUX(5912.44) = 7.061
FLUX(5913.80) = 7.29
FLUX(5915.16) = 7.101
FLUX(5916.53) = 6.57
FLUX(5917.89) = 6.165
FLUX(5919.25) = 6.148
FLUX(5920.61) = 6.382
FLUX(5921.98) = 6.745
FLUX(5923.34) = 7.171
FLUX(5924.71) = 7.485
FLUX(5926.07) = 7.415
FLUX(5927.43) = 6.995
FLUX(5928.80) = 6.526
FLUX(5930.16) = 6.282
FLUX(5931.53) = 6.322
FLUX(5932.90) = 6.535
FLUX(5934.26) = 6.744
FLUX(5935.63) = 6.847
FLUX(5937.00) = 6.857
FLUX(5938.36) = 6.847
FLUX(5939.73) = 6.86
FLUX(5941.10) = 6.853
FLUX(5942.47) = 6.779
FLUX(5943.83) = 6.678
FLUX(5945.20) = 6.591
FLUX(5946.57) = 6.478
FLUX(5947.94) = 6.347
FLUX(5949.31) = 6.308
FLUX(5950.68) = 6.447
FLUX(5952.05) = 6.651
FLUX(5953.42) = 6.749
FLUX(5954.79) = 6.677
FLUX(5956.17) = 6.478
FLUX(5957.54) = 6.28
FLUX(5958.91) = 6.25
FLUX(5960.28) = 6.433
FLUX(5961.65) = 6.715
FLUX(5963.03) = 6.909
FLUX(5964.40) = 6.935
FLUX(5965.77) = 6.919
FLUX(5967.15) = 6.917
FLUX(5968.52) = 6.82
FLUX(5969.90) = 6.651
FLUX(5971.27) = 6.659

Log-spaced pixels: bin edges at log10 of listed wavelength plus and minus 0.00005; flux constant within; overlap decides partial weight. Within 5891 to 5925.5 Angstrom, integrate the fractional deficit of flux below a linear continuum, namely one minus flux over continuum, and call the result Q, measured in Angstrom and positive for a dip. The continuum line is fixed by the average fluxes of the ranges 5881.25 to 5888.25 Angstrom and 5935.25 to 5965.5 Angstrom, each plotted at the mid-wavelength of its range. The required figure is 4.6 Angstrom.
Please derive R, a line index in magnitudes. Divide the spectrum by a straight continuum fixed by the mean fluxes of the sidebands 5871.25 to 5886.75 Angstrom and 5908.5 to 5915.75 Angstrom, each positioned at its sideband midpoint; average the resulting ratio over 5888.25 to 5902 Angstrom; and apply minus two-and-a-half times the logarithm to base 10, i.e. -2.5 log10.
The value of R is 0.219 mag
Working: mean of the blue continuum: 7.55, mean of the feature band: 5.91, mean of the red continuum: 6.88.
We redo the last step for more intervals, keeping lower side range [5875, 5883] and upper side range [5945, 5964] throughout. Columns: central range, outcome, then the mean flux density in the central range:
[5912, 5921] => 0.05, 6.68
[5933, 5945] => -0.01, 6.79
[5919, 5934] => 0.02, 6.75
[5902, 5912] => 0.11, 6.41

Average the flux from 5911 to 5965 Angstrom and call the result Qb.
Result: 6.69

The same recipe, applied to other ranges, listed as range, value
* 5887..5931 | 6.44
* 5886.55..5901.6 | 6.02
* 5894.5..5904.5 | 5.96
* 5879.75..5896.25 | 6.83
